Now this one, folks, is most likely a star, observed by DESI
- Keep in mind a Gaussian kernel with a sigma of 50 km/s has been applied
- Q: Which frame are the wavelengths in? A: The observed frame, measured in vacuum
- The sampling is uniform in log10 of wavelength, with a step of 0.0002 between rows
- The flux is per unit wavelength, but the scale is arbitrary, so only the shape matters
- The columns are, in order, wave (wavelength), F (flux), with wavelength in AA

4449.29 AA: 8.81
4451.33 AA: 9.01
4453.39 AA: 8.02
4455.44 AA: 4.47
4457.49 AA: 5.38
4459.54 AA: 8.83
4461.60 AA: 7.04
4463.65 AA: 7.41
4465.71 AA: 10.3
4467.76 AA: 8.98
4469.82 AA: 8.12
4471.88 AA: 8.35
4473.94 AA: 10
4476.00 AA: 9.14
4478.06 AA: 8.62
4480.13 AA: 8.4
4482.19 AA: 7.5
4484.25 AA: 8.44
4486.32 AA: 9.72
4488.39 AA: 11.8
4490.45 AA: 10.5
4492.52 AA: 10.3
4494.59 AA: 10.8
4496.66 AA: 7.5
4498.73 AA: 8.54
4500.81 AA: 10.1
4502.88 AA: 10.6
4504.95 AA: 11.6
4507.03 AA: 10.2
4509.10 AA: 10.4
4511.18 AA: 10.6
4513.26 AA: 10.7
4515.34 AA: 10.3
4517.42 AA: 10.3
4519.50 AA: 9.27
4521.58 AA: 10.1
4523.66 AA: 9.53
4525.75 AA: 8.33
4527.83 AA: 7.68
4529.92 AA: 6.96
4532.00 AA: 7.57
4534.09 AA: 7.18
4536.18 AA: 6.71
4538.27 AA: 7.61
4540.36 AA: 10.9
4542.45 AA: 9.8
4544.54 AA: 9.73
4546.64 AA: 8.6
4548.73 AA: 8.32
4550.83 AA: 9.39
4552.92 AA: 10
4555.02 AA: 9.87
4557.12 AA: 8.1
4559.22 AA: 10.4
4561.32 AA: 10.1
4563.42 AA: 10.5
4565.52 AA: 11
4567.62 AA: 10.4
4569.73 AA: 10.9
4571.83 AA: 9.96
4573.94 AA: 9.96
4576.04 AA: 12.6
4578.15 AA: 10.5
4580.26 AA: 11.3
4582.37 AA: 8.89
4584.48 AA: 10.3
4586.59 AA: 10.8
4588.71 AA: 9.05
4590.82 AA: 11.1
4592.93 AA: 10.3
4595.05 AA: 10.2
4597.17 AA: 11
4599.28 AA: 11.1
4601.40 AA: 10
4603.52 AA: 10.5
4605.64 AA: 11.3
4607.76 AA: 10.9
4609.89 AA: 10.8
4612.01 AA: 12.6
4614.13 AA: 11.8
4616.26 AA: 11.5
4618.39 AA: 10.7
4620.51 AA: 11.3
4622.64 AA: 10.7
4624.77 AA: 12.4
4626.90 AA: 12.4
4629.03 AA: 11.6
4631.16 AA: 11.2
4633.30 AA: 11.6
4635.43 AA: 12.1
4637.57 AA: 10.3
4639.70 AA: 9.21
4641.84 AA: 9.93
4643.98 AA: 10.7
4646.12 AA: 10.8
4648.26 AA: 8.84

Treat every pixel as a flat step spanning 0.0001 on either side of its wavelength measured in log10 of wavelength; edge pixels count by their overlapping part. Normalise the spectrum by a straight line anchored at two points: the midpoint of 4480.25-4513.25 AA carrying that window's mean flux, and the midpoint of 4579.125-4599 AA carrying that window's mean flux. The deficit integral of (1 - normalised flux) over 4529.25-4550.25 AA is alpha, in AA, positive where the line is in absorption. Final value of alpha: 3.6 AA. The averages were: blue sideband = 9.89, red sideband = 10.4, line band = 8.39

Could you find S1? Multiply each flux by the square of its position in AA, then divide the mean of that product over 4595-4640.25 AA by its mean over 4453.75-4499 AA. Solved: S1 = 1.38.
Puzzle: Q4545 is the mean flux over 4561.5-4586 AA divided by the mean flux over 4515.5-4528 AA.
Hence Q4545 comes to 1.13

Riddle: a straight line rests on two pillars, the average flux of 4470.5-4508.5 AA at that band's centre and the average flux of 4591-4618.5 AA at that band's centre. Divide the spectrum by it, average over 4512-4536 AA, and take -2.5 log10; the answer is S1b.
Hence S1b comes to 0.13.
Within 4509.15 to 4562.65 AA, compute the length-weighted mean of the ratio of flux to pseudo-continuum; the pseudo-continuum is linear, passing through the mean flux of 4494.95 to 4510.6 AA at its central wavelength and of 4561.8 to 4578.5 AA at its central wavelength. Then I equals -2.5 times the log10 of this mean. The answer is 0.13 mag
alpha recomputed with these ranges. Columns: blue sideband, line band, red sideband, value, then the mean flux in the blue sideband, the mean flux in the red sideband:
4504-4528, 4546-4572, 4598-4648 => 1.5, 9.99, 11.1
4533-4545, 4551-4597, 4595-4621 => -2.1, 8.6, 11.1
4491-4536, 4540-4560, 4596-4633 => 1.3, 9.41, 11.3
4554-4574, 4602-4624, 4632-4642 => -1.4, 10.1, 10.7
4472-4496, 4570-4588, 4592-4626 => 0.3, 9.49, 11.1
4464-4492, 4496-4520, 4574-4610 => -1.2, 9.2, 10.6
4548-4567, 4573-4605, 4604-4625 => 0.3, 9.78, 11.3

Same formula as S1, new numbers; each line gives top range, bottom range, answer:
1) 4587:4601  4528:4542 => 1.36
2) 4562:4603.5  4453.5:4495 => 1.27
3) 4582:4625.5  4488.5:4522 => 1.11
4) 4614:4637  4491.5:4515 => 1.20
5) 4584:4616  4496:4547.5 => 1.21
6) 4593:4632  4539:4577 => 1.15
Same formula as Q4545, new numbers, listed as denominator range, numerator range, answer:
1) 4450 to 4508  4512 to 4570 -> 1.04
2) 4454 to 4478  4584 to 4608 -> 1.31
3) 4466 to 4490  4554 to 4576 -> 1.13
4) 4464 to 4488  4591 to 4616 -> 1.23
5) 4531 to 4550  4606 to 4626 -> 1.34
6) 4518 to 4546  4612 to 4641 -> 1.32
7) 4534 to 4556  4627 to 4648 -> 1.20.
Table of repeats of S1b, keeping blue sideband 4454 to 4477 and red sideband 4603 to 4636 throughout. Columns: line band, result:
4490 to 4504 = -0.12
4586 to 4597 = 0.05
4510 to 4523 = -0.12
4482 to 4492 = -0.16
